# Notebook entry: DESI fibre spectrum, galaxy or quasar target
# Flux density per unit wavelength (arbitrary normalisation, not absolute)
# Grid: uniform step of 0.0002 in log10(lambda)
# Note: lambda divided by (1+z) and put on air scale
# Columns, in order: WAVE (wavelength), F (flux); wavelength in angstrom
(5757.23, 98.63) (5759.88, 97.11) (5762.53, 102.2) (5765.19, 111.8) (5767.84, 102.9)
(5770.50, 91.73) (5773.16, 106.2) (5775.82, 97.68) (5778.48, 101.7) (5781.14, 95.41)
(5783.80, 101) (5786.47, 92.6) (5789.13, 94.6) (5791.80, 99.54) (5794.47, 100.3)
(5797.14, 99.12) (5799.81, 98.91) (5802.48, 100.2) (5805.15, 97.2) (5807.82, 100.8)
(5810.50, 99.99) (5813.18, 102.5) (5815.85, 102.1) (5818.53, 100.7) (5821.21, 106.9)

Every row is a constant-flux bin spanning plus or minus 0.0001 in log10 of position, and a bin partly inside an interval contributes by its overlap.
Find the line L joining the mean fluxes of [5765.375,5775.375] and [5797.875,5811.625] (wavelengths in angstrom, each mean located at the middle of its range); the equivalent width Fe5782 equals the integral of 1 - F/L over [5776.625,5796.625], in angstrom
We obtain 0.5 angstrom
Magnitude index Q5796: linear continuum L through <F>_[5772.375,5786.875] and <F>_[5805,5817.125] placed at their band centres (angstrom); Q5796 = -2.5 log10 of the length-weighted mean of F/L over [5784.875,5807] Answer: 0.02 mag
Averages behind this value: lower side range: 99.2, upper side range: 101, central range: 97.9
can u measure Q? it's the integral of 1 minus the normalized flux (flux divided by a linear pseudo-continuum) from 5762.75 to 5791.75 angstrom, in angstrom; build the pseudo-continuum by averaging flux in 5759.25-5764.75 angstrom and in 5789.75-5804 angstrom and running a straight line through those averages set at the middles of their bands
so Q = 0.3 angstrom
